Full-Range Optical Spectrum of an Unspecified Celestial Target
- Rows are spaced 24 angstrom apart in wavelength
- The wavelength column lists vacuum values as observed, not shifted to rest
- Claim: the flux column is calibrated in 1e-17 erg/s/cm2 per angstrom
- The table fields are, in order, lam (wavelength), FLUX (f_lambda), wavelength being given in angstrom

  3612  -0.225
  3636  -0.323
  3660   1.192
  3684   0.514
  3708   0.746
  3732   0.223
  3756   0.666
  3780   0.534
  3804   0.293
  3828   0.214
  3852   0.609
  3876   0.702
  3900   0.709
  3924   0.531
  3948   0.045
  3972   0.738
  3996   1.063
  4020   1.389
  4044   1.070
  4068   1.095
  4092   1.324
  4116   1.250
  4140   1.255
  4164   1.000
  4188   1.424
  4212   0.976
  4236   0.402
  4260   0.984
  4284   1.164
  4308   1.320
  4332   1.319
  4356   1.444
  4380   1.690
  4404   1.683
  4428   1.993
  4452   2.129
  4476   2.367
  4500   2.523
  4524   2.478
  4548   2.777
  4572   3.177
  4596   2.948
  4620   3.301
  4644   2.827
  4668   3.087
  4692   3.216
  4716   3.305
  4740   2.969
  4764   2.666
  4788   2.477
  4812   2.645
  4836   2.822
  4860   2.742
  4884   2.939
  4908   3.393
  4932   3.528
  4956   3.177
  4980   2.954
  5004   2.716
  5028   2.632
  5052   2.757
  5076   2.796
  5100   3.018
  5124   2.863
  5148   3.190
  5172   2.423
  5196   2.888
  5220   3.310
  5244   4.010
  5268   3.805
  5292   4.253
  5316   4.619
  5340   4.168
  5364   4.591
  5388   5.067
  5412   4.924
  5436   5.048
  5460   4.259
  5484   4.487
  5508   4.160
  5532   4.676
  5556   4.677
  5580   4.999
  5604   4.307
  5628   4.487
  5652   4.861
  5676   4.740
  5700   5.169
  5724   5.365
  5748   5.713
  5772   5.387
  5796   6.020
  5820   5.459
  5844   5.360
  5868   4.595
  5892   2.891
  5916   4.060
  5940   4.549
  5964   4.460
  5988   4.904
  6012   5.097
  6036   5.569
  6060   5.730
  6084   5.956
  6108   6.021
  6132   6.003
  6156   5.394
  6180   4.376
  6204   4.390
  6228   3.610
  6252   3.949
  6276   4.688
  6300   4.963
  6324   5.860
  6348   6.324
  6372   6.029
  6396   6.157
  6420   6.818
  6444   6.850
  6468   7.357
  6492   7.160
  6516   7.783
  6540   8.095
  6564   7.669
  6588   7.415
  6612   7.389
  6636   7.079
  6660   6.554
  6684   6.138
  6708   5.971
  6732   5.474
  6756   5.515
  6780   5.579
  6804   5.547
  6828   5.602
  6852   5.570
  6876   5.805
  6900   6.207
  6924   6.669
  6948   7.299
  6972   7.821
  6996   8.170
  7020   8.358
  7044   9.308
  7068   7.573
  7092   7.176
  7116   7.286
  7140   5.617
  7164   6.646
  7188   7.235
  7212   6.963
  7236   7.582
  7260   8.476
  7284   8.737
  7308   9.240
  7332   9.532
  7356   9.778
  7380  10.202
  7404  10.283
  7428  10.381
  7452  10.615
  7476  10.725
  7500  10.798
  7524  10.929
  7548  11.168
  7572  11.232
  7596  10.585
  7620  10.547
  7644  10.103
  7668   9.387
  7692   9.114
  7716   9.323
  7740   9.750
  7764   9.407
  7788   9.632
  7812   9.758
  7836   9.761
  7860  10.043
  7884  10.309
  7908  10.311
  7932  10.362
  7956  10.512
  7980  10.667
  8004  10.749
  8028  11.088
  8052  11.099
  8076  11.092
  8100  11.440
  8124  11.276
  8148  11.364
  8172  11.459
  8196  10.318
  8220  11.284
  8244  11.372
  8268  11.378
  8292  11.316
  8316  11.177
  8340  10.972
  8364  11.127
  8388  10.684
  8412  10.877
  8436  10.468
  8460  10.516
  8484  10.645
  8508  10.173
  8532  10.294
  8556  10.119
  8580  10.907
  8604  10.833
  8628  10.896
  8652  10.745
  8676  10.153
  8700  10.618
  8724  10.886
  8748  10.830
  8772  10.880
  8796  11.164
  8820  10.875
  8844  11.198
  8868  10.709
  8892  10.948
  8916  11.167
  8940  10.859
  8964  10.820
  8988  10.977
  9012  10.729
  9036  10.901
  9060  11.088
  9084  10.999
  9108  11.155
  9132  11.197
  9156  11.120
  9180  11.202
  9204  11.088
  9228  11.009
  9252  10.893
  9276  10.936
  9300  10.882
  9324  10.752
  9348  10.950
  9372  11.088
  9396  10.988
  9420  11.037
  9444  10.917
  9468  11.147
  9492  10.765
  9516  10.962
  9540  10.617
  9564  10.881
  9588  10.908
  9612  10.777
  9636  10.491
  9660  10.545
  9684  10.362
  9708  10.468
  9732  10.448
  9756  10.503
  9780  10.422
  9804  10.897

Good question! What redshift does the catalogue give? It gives 0.00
